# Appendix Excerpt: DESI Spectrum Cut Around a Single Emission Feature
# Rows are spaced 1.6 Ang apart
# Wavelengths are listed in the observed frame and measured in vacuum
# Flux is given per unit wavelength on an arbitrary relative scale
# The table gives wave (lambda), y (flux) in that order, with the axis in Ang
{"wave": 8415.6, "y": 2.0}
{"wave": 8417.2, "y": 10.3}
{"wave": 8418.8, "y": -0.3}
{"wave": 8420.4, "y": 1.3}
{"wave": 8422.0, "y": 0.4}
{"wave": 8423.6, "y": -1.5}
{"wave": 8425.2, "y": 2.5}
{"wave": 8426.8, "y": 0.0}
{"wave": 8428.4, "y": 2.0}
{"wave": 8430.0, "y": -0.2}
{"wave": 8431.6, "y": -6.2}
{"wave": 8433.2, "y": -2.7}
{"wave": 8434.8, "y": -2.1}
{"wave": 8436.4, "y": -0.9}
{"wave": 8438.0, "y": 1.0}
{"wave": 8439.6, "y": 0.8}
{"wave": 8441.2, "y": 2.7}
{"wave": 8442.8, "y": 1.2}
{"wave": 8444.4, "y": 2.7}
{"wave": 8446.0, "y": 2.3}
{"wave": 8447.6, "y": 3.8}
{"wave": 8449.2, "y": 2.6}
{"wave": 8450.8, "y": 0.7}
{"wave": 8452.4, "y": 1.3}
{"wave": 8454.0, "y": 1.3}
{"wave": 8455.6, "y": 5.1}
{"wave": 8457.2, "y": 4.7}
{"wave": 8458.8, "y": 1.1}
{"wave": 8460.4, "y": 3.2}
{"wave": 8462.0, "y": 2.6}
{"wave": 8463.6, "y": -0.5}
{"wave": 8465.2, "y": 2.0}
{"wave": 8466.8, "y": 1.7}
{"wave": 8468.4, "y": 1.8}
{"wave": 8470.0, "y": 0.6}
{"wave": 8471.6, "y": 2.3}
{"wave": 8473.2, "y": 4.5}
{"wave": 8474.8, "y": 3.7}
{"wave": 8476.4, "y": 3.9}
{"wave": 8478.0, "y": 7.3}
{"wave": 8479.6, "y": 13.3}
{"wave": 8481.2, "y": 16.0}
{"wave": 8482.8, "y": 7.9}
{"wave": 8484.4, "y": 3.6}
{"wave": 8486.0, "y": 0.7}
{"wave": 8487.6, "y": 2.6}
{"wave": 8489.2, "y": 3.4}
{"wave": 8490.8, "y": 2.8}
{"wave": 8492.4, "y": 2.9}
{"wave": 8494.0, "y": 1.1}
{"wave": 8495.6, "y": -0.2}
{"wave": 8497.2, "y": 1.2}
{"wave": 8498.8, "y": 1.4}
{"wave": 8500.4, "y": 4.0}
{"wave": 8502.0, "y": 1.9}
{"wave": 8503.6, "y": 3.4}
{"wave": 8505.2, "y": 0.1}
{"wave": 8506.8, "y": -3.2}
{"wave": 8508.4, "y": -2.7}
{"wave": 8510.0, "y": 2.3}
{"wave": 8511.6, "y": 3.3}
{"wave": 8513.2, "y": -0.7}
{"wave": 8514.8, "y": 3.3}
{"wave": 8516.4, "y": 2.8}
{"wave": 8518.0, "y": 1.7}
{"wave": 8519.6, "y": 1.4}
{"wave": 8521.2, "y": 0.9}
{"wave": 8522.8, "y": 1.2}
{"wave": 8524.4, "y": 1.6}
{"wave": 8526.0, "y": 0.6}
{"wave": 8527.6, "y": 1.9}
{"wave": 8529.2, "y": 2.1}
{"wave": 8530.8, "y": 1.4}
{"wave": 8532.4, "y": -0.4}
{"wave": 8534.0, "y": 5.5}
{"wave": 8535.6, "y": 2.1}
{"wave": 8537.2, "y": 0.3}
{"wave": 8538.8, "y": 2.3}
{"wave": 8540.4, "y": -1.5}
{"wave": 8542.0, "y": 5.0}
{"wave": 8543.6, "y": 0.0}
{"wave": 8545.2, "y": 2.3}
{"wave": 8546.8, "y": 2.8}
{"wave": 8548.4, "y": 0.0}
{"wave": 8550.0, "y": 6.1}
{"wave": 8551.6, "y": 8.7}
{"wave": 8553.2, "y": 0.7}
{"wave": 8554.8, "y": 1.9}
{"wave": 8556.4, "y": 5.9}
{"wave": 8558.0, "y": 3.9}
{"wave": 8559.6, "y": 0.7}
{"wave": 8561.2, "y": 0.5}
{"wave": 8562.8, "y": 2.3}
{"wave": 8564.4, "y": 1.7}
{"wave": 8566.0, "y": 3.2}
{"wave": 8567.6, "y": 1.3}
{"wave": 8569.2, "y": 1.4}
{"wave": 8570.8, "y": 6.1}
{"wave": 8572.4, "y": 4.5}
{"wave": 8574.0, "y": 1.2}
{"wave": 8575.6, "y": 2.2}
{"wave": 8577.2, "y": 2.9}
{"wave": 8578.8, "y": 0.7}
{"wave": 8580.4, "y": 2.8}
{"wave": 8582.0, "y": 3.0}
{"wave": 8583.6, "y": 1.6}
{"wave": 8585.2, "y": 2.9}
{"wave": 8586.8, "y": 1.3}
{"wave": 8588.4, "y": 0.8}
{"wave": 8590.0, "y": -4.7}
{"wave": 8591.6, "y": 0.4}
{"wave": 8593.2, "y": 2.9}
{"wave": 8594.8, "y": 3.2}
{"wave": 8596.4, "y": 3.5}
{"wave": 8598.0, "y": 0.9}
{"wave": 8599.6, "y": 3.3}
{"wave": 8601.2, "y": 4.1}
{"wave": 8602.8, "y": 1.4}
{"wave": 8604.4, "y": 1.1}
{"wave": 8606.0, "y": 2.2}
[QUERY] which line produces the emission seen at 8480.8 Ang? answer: [O III]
